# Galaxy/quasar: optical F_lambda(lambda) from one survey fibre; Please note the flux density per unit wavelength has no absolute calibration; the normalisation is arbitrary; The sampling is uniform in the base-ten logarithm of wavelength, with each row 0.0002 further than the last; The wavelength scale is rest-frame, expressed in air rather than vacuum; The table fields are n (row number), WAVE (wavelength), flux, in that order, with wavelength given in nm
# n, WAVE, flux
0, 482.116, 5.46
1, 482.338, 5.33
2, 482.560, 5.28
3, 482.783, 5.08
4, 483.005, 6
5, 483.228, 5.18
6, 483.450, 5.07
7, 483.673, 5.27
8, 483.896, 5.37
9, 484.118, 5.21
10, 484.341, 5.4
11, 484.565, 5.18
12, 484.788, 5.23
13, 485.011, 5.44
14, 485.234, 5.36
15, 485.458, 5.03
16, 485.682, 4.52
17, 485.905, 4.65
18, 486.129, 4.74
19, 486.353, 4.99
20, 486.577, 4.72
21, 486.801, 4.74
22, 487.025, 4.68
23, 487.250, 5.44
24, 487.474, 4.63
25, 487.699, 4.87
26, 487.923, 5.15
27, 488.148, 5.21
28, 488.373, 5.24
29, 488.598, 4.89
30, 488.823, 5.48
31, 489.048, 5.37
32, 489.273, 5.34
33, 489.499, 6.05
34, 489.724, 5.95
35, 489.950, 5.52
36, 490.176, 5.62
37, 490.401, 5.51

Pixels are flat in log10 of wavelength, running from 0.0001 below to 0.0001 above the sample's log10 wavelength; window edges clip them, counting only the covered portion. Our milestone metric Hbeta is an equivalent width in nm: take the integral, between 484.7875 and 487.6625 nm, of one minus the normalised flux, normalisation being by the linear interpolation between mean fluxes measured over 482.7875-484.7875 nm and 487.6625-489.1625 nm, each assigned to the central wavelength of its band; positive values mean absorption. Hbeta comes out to 0.179 nm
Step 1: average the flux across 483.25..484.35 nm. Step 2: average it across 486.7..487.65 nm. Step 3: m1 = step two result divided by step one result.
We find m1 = 0.93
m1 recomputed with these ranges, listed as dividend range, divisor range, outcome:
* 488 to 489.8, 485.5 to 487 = 1.14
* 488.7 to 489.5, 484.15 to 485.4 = 1.03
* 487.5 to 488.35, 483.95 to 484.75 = 0.96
